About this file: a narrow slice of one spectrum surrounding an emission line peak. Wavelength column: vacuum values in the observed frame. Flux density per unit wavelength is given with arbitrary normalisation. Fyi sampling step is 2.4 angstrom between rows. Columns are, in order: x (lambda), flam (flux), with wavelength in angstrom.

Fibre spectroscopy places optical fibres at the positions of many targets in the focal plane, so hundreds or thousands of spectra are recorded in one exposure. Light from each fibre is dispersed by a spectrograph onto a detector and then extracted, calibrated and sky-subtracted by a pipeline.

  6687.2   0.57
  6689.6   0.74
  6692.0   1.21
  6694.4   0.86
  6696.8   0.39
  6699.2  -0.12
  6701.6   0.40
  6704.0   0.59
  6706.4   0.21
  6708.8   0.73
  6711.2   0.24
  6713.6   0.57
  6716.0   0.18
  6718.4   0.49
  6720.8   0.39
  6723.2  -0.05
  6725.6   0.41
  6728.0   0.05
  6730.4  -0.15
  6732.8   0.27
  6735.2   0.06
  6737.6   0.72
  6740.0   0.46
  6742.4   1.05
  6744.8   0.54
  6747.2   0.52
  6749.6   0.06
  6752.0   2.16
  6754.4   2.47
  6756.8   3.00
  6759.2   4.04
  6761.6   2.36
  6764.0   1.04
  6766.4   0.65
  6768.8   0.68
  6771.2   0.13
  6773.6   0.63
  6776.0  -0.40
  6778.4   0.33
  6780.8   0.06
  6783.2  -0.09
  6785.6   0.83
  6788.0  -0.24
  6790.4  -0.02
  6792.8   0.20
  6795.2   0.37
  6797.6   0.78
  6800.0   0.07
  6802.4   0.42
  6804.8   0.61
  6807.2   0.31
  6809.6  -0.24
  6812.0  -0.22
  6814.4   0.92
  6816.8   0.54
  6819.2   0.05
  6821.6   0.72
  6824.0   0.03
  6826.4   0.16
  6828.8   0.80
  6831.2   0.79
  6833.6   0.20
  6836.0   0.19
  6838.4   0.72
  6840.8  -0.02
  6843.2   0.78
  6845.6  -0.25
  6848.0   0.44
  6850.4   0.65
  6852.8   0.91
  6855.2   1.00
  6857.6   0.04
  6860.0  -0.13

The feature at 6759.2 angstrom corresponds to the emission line [O II] 3727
